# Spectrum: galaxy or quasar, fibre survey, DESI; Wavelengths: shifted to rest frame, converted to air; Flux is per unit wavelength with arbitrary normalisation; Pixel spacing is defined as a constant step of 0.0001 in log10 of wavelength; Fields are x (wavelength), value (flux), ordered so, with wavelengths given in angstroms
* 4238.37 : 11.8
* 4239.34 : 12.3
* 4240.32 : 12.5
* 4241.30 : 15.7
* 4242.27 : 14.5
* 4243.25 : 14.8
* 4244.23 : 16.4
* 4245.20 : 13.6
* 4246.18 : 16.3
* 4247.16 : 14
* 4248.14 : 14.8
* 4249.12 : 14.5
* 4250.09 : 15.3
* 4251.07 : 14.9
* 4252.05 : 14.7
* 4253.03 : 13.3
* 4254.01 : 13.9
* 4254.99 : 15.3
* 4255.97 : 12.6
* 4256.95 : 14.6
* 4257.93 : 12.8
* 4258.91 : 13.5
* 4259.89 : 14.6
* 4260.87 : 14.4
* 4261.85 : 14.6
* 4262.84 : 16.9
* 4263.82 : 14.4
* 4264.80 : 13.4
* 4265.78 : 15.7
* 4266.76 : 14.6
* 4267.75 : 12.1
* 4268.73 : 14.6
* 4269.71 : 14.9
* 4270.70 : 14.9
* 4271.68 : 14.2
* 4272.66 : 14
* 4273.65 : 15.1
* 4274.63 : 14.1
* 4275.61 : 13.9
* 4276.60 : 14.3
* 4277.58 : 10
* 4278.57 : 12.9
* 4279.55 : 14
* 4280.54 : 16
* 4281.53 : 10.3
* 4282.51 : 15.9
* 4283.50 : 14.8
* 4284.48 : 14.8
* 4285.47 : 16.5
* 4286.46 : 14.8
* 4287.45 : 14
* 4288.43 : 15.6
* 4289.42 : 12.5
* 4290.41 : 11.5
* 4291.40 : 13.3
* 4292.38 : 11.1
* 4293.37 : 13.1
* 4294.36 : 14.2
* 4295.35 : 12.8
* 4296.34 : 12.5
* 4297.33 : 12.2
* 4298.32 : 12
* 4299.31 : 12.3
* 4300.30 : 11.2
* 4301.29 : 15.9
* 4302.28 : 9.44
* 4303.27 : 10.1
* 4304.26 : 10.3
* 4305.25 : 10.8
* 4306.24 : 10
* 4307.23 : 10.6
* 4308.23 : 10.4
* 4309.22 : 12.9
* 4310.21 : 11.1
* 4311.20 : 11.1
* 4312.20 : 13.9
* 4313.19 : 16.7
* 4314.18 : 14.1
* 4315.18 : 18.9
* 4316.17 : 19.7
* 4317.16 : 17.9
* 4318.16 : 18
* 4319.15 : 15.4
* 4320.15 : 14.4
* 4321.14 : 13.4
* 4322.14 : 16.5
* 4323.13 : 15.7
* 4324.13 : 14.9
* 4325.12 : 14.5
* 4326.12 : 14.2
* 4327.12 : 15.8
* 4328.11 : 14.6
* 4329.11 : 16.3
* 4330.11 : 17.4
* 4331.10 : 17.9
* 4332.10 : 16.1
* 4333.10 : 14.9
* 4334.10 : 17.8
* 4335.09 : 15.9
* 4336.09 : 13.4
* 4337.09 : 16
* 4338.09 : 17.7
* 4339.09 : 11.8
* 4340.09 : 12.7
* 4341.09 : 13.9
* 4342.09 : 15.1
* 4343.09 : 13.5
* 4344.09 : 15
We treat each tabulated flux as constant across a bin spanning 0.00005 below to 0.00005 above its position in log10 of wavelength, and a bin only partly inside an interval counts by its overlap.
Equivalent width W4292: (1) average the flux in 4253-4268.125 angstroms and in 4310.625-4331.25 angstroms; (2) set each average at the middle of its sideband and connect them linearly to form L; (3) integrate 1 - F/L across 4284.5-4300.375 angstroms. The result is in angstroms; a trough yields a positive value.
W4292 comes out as 1.90 angstroms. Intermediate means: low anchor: 14.2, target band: 13.2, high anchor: 15.7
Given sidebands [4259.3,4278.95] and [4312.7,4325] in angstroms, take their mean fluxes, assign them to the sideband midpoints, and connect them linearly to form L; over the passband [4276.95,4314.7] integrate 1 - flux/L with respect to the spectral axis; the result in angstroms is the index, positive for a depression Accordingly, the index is 6.1 angstroms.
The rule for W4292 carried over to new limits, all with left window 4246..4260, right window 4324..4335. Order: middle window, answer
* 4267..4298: 2.5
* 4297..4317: 3.5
